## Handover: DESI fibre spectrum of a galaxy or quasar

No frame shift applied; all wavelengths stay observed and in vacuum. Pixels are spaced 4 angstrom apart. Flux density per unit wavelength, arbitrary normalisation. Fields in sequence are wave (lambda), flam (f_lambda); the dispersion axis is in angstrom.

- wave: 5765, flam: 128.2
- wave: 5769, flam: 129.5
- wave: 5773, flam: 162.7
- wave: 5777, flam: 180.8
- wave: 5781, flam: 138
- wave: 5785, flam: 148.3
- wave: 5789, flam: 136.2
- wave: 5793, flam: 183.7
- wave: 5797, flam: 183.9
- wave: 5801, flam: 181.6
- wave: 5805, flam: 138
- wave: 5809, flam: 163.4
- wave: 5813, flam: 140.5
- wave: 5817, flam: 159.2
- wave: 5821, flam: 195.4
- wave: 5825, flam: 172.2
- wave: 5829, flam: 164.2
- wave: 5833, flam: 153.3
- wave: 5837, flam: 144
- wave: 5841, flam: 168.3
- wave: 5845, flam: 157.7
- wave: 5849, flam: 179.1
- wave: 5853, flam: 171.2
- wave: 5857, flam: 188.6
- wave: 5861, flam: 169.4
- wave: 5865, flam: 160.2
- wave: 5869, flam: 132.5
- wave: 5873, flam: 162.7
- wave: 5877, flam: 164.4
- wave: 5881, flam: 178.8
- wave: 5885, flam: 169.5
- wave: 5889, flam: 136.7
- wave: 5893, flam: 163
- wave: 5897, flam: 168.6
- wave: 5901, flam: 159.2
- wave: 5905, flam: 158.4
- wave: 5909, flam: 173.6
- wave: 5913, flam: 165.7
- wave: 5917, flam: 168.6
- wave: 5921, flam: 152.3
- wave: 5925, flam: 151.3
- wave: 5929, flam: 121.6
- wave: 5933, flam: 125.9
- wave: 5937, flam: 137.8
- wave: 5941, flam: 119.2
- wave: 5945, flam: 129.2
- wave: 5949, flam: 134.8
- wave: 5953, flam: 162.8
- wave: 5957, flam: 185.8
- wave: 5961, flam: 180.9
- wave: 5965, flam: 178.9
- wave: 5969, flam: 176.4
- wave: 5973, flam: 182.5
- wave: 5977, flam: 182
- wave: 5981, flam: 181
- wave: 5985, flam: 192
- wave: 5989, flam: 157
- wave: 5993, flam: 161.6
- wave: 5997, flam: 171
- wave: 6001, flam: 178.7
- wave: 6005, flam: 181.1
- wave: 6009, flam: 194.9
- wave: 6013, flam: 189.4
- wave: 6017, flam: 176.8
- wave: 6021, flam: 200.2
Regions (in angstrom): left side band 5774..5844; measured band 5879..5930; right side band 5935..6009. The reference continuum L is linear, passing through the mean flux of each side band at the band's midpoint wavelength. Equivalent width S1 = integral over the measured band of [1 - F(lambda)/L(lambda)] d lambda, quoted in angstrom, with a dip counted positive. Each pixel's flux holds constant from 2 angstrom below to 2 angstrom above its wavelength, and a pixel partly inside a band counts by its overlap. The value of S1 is 1.6 angstrom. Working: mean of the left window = 162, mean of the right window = 167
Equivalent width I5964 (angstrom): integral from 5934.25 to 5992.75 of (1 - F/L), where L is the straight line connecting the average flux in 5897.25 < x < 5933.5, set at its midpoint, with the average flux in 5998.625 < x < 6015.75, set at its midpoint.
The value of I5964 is 2.5 angstrom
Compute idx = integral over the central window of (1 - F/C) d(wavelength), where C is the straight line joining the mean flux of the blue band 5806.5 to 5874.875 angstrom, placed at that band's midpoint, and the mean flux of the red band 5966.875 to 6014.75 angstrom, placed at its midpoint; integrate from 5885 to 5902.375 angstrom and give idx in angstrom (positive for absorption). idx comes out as 1.1 angstrom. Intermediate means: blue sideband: 163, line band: 158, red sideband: 179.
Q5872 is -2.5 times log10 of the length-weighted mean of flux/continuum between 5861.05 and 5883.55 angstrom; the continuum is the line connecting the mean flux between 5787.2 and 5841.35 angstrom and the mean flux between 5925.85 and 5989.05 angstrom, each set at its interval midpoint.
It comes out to 0.005 mag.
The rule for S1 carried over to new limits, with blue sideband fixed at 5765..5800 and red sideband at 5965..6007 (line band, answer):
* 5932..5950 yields 4.5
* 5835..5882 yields -0.1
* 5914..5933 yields 2.6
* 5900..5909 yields 0.4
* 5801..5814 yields 0.5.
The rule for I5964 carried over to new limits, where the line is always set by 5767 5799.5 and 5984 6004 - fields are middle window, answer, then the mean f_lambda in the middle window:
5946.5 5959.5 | 0.64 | 161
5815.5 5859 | -1.86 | 169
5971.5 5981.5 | -0.68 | 182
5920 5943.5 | 4.73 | 134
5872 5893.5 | 0.26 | 162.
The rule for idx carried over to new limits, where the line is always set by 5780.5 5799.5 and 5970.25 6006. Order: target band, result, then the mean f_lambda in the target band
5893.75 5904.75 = 0.4 angstrom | 163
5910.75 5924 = 0.7 angstrom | 162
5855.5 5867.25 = -0.4 angstrom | 171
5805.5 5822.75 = 0.0 angstrom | 162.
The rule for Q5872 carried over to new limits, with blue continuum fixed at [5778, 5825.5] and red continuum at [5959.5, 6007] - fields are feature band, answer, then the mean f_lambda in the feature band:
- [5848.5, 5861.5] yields -0.07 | 178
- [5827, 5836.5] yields 0.05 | 156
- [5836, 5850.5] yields 0.02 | 163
